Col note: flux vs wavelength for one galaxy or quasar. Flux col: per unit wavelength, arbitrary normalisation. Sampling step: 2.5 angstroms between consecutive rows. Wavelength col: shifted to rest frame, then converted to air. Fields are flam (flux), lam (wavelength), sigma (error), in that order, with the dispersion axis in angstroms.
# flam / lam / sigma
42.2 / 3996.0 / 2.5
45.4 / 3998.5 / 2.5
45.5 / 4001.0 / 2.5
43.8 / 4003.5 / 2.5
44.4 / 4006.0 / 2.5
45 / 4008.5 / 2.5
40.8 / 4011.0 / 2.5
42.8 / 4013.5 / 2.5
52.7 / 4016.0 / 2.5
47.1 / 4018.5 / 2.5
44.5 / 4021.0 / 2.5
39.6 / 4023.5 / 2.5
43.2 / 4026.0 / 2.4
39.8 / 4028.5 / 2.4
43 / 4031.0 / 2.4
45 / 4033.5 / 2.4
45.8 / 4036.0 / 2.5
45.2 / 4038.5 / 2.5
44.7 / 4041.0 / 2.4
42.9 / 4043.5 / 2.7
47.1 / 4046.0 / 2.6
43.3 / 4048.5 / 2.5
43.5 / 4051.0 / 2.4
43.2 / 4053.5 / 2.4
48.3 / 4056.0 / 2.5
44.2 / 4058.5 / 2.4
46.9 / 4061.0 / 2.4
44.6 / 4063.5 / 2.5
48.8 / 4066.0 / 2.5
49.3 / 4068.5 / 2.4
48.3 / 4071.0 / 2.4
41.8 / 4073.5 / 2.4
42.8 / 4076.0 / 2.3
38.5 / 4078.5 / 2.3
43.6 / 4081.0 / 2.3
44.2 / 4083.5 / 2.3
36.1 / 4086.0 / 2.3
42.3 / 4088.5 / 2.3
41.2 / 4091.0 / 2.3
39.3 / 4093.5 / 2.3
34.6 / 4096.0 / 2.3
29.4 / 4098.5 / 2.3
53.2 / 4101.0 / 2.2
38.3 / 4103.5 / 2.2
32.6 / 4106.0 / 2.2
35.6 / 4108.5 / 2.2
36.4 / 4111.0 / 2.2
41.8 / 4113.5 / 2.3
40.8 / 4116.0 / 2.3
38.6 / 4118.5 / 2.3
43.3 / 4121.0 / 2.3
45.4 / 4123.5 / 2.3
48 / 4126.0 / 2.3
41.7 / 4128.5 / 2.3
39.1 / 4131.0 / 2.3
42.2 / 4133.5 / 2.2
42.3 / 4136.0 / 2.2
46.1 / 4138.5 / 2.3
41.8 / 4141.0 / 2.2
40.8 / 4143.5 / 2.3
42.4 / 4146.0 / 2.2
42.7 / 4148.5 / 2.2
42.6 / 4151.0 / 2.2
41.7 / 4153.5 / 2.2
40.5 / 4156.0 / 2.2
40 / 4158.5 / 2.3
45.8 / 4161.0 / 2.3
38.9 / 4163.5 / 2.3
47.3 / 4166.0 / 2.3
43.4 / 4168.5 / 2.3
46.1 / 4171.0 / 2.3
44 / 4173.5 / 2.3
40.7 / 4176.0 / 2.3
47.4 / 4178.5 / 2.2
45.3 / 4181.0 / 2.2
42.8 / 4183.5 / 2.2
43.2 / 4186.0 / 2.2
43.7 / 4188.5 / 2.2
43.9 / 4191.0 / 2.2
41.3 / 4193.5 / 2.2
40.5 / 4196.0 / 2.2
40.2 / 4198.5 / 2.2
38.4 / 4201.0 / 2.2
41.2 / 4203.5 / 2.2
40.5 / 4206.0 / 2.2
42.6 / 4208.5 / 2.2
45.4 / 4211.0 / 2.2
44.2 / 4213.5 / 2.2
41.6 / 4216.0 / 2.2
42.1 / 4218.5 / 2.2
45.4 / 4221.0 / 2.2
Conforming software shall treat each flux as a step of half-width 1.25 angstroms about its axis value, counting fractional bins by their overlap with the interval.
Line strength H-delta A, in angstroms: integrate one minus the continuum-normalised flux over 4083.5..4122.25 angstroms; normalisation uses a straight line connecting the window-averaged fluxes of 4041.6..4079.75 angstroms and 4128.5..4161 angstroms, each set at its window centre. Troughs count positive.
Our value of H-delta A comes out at 3.9 angstroms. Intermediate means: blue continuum 44.9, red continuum 42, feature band 39.1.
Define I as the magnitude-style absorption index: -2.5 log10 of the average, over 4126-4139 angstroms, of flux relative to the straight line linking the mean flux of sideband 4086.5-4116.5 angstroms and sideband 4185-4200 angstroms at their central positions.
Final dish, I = -0.07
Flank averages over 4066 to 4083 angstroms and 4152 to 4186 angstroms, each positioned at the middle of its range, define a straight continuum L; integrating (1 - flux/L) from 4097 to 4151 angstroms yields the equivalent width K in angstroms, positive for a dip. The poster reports 3.4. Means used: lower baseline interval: 44.4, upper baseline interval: 43.4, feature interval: 41.1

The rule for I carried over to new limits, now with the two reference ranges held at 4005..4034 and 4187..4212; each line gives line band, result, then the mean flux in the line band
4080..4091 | 0.04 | 41.5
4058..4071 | -0.09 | 47.1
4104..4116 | 0.16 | 37.1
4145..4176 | -0.02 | 42.9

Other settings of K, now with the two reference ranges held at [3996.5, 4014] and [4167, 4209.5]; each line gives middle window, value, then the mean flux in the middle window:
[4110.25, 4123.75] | 0.7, 40.9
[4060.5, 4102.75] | 0.9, 42.5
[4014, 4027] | -0.4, 45.3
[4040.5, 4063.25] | -0.7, 44.9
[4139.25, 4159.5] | 0.6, 41.7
